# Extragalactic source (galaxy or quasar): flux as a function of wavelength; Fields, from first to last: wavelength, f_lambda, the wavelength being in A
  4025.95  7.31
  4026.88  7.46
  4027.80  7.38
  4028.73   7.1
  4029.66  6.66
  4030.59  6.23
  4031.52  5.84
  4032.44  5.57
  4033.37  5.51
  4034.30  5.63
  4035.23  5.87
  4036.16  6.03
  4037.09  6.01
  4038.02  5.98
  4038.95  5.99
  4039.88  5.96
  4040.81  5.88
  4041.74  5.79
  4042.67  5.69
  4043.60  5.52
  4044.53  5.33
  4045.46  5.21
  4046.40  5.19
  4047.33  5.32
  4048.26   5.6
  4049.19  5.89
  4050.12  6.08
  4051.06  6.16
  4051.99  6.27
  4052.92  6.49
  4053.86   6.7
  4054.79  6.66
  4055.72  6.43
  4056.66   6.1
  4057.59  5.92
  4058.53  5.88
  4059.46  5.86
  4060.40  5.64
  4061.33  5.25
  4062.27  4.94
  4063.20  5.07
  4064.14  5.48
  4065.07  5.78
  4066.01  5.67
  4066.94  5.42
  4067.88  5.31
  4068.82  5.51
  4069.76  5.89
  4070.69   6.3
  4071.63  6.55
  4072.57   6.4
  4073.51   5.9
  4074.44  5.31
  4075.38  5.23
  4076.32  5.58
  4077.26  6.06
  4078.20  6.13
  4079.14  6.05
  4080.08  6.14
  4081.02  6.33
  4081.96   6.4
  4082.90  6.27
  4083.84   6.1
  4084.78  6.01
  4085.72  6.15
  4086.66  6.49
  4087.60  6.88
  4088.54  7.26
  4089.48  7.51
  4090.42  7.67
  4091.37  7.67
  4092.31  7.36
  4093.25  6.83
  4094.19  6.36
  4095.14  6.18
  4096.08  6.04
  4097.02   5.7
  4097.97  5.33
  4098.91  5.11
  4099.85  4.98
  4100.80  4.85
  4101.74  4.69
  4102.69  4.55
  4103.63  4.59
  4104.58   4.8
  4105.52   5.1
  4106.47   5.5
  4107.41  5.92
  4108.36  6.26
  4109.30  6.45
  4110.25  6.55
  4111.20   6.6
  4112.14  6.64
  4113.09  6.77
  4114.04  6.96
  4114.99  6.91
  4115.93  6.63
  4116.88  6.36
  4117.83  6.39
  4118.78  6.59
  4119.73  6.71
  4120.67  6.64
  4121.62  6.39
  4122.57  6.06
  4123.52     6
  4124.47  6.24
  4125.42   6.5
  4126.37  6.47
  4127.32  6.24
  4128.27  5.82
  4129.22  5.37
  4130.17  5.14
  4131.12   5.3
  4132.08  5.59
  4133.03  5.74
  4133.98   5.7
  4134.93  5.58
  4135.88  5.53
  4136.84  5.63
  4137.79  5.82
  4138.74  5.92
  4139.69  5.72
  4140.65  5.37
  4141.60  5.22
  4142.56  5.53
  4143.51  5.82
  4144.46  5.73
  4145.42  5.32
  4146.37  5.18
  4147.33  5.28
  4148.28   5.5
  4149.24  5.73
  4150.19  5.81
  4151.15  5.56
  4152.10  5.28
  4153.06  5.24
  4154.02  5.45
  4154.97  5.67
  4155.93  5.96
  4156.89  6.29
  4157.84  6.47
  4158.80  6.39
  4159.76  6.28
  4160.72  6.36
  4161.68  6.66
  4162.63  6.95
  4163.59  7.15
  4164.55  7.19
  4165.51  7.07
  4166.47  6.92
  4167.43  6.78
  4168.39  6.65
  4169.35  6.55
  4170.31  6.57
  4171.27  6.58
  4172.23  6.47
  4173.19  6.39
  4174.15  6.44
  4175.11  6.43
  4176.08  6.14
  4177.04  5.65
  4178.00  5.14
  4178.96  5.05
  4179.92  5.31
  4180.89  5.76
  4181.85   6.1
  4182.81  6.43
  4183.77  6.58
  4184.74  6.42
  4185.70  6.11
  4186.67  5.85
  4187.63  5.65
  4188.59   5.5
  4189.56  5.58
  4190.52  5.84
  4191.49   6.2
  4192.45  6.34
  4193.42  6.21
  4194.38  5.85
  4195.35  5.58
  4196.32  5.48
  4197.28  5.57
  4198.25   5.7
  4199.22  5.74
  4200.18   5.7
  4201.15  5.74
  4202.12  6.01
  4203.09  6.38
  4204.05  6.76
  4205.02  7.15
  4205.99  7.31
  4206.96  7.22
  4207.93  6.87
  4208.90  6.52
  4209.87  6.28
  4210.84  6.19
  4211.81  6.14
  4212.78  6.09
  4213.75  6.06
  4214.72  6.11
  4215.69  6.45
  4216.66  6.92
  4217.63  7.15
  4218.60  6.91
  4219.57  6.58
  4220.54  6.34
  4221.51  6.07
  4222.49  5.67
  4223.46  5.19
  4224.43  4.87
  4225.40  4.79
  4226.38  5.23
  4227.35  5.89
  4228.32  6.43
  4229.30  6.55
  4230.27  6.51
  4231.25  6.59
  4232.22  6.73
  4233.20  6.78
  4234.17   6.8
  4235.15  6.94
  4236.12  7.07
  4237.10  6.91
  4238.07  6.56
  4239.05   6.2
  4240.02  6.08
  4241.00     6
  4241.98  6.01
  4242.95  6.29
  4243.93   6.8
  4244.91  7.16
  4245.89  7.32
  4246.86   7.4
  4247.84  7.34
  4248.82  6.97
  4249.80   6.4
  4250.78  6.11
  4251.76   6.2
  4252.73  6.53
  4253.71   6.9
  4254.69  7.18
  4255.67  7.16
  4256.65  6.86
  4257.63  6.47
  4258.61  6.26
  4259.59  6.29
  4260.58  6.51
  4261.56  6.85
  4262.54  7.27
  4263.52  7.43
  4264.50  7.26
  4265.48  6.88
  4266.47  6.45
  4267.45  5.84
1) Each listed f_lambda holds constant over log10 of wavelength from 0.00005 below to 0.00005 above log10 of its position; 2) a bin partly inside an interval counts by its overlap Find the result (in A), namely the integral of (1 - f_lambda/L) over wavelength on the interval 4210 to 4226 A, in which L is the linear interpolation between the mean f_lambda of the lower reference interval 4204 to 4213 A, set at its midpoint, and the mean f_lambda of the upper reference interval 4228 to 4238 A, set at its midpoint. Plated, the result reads 1.41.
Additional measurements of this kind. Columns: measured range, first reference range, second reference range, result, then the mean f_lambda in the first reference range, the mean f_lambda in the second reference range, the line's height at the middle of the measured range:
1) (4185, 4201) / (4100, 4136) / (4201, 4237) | 1.14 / 5.95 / 6.37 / 6.26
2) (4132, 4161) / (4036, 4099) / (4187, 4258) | 2.30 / 6.02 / 6.34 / 6.19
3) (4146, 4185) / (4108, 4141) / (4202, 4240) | 0.62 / 6.13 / 6.39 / 6.24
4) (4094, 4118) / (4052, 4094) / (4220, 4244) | 1.25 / 6.15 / 6.2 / 6.16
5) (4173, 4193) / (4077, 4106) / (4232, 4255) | 1.53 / 6.05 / 6.69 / 6.44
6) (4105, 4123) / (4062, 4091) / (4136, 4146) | -1.84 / 6.07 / 5.6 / 5.8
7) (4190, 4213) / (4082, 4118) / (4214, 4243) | 0.22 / 6.17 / 6.29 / 6.26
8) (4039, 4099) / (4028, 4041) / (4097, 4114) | -2.04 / 6.05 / 5.61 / 5.83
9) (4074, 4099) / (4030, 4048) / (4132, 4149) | -2.98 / 5.72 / 5.57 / 5.65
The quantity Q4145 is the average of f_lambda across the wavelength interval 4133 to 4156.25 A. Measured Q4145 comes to 5.57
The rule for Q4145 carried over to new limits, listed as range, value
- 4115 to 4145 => 5.94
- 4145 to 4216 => 6.13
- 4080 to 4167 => 6.06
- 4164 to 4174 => 6.71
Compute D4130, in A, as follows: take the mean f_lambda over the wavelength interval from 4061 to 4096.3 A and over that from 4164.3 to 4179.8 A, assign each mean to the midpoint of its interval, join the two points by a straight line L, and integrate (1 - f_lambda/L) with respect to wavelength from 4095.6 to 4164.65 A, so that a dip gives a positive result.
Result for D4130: 4.13 A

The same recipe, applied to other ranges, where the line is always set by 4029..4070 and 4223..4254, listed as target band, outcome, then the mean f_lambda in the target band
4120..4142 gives 0.9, 5.84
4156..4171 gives -1.2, 6.66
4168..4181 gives 0.3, 6.08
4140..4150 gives 1.0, 5.48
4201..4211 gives -0.5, 6.62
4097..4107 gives 1.6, 4.99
